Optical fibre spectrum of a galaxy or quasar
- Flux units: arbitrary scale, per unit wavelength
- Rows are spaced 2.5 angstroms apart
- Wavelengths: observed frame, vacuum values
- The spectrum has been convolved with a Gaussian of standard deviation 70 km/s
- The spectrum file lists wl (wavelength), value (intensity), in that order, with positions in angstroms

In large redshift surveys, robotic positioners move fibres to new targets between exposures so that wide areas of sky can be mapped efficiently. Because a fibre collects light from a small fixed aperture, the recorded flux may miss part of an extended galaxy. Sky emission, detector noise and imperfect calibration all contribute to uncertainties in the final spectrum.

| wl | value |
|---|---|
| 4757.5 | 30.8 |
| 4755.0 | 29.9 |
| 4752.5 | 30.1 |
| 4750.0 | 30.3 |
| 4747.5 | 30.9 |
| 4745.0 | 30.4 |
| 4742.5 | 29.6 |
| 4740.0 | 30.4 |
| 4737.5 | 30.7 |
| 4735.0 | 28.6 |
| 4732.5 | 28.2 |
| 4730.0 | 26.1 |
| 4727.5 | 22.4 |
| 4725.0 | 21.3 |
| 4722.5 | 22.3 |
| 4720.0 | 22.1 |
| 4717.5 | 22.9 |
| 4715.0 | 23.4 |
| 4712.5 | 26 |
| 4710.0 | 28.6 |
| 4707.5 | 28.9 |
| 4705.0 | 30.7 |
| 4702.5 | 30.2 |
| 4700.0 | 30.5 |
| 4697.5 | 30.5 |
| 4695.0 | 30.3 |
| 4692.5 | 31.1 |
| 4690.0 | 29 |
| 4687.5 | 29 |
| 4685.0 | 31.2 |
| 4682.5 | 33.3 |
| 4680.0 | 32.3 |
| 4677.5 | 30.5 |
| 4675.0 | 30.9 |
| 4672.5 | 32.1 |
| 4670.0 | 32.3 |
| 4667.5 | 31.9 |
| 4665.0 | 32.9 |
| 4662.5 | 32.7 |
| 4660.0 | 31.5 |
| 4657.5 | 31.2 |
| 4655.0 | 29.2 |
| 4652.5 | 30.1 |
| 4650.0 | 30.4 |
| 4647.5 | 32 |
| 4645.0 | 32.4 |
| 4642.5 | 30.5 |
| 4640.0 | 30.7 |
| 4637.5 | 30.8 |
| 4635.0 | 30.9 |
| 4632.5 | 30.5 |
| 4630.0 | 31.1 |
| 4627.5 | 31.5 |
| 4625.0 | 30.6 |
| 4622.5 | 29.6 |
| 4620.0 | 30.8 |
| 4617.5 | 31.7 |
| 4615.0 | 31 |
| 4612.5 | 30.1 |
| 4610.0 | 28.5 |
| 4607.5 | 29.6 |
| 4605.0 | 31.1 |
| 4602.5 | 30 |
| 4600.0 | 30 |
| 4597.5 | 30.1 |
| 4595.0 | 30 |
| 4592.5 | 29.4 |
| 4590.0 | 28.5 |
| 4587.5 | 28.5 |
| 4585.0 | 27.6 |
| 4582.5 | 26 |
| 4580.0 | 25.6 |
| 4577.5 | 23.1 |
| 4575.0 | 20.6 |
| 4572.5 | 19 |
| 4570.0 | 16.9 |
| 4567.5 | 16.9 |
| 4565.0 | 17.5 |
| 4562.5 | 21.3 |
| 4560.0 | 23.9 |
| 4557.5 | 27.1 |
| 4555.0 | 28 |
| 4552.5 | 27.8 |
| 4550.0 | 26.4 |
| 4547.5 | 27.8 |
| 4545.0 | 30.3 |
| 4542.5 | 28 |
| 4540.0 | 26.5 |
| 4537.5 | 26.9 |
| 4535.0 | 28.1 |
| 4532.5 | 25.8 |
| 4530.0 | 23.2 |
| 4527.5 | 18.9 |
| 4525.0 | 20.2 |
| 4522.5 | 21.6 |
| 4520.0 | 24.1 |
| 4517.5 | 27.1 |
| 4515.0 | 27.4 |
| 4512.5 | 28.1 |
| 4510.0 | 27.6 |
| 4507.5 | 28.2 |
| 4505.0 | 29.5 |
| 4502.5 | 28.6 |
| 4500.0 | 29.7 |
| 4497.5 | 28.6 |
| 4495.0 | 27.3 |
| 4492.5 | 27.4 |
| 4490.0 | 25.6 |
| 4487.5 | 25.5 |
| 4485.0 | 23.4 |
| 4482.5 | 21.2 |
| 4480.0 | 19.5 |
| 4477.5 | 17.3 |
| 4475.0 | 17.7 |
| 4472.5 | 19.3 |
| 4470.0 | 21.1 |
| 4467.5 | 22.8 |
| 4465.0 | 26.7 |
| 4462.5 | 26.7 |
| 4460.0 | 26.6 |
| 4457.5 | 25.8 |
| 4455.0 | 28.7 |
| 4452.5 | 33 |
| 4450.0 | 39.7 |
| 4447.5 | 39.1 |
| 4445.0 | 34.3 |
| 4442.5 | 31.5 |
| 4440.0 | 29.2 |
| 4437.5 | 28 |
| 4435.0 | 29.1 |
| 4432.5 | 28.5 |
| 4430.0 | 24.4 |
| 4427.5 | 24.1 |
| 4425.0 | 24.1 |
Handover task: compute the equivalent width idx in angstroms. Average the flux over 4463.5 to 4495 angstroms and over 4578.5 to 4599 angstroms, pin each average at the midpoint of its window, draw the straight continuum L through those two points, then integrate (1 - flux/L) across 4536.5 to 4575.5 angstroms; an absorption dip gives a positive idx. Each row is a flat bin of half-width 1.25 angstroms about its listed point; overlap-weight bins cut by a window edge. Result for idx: 3.4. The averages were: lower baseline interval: 22.5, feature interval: 24.1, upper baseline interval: 28.2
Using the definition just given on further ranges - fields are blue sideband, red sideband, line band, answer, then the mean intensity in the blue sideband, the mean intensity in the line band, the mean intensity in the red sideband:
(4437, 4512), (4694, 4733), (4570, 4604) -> 0.35 angstroms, 27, 26.5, 26.5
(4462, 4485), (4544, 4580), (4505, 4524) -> -3.58 angstroms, 21.3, 26.4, 23.4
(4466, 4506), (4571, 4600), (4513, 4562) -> -0.98 angstroms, 24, 25.7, 26.3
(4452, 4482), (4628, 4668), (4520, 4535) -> 1.97 angstroms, 23.5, 22.6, 31.2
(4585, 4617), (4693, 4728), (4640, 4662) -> -2.08 angstroms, 29.7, 31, 26.6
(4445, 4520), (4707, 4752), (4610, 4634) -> -3.50 angstroms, 26.6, 30.7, 26.9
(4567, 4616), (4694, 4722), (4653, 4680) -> -4.26 angstroms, 26.8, 31.5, 27.5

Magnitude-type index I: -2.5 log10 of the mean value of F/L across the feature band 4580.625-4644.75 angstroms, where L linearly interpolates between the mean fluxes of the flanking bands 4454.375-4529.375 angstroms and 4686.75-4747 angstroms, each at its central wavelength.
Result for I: -0.14 mag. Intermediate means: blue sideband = 24.7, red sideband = 27.7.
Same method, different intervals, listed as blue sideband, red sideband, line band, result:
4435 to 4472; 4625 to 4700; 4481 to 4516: 0.11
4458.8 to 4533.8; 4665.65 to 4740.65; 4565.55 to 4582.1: 0.26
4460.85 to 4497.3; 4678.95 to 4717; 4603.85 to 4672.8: -0.12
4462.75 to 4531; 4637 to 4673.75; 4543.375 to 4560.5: -0.03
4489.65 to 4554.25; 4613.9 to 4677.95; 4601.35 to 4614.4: -0.01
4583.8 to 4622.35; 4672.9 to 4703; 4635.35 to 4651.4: -0.03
